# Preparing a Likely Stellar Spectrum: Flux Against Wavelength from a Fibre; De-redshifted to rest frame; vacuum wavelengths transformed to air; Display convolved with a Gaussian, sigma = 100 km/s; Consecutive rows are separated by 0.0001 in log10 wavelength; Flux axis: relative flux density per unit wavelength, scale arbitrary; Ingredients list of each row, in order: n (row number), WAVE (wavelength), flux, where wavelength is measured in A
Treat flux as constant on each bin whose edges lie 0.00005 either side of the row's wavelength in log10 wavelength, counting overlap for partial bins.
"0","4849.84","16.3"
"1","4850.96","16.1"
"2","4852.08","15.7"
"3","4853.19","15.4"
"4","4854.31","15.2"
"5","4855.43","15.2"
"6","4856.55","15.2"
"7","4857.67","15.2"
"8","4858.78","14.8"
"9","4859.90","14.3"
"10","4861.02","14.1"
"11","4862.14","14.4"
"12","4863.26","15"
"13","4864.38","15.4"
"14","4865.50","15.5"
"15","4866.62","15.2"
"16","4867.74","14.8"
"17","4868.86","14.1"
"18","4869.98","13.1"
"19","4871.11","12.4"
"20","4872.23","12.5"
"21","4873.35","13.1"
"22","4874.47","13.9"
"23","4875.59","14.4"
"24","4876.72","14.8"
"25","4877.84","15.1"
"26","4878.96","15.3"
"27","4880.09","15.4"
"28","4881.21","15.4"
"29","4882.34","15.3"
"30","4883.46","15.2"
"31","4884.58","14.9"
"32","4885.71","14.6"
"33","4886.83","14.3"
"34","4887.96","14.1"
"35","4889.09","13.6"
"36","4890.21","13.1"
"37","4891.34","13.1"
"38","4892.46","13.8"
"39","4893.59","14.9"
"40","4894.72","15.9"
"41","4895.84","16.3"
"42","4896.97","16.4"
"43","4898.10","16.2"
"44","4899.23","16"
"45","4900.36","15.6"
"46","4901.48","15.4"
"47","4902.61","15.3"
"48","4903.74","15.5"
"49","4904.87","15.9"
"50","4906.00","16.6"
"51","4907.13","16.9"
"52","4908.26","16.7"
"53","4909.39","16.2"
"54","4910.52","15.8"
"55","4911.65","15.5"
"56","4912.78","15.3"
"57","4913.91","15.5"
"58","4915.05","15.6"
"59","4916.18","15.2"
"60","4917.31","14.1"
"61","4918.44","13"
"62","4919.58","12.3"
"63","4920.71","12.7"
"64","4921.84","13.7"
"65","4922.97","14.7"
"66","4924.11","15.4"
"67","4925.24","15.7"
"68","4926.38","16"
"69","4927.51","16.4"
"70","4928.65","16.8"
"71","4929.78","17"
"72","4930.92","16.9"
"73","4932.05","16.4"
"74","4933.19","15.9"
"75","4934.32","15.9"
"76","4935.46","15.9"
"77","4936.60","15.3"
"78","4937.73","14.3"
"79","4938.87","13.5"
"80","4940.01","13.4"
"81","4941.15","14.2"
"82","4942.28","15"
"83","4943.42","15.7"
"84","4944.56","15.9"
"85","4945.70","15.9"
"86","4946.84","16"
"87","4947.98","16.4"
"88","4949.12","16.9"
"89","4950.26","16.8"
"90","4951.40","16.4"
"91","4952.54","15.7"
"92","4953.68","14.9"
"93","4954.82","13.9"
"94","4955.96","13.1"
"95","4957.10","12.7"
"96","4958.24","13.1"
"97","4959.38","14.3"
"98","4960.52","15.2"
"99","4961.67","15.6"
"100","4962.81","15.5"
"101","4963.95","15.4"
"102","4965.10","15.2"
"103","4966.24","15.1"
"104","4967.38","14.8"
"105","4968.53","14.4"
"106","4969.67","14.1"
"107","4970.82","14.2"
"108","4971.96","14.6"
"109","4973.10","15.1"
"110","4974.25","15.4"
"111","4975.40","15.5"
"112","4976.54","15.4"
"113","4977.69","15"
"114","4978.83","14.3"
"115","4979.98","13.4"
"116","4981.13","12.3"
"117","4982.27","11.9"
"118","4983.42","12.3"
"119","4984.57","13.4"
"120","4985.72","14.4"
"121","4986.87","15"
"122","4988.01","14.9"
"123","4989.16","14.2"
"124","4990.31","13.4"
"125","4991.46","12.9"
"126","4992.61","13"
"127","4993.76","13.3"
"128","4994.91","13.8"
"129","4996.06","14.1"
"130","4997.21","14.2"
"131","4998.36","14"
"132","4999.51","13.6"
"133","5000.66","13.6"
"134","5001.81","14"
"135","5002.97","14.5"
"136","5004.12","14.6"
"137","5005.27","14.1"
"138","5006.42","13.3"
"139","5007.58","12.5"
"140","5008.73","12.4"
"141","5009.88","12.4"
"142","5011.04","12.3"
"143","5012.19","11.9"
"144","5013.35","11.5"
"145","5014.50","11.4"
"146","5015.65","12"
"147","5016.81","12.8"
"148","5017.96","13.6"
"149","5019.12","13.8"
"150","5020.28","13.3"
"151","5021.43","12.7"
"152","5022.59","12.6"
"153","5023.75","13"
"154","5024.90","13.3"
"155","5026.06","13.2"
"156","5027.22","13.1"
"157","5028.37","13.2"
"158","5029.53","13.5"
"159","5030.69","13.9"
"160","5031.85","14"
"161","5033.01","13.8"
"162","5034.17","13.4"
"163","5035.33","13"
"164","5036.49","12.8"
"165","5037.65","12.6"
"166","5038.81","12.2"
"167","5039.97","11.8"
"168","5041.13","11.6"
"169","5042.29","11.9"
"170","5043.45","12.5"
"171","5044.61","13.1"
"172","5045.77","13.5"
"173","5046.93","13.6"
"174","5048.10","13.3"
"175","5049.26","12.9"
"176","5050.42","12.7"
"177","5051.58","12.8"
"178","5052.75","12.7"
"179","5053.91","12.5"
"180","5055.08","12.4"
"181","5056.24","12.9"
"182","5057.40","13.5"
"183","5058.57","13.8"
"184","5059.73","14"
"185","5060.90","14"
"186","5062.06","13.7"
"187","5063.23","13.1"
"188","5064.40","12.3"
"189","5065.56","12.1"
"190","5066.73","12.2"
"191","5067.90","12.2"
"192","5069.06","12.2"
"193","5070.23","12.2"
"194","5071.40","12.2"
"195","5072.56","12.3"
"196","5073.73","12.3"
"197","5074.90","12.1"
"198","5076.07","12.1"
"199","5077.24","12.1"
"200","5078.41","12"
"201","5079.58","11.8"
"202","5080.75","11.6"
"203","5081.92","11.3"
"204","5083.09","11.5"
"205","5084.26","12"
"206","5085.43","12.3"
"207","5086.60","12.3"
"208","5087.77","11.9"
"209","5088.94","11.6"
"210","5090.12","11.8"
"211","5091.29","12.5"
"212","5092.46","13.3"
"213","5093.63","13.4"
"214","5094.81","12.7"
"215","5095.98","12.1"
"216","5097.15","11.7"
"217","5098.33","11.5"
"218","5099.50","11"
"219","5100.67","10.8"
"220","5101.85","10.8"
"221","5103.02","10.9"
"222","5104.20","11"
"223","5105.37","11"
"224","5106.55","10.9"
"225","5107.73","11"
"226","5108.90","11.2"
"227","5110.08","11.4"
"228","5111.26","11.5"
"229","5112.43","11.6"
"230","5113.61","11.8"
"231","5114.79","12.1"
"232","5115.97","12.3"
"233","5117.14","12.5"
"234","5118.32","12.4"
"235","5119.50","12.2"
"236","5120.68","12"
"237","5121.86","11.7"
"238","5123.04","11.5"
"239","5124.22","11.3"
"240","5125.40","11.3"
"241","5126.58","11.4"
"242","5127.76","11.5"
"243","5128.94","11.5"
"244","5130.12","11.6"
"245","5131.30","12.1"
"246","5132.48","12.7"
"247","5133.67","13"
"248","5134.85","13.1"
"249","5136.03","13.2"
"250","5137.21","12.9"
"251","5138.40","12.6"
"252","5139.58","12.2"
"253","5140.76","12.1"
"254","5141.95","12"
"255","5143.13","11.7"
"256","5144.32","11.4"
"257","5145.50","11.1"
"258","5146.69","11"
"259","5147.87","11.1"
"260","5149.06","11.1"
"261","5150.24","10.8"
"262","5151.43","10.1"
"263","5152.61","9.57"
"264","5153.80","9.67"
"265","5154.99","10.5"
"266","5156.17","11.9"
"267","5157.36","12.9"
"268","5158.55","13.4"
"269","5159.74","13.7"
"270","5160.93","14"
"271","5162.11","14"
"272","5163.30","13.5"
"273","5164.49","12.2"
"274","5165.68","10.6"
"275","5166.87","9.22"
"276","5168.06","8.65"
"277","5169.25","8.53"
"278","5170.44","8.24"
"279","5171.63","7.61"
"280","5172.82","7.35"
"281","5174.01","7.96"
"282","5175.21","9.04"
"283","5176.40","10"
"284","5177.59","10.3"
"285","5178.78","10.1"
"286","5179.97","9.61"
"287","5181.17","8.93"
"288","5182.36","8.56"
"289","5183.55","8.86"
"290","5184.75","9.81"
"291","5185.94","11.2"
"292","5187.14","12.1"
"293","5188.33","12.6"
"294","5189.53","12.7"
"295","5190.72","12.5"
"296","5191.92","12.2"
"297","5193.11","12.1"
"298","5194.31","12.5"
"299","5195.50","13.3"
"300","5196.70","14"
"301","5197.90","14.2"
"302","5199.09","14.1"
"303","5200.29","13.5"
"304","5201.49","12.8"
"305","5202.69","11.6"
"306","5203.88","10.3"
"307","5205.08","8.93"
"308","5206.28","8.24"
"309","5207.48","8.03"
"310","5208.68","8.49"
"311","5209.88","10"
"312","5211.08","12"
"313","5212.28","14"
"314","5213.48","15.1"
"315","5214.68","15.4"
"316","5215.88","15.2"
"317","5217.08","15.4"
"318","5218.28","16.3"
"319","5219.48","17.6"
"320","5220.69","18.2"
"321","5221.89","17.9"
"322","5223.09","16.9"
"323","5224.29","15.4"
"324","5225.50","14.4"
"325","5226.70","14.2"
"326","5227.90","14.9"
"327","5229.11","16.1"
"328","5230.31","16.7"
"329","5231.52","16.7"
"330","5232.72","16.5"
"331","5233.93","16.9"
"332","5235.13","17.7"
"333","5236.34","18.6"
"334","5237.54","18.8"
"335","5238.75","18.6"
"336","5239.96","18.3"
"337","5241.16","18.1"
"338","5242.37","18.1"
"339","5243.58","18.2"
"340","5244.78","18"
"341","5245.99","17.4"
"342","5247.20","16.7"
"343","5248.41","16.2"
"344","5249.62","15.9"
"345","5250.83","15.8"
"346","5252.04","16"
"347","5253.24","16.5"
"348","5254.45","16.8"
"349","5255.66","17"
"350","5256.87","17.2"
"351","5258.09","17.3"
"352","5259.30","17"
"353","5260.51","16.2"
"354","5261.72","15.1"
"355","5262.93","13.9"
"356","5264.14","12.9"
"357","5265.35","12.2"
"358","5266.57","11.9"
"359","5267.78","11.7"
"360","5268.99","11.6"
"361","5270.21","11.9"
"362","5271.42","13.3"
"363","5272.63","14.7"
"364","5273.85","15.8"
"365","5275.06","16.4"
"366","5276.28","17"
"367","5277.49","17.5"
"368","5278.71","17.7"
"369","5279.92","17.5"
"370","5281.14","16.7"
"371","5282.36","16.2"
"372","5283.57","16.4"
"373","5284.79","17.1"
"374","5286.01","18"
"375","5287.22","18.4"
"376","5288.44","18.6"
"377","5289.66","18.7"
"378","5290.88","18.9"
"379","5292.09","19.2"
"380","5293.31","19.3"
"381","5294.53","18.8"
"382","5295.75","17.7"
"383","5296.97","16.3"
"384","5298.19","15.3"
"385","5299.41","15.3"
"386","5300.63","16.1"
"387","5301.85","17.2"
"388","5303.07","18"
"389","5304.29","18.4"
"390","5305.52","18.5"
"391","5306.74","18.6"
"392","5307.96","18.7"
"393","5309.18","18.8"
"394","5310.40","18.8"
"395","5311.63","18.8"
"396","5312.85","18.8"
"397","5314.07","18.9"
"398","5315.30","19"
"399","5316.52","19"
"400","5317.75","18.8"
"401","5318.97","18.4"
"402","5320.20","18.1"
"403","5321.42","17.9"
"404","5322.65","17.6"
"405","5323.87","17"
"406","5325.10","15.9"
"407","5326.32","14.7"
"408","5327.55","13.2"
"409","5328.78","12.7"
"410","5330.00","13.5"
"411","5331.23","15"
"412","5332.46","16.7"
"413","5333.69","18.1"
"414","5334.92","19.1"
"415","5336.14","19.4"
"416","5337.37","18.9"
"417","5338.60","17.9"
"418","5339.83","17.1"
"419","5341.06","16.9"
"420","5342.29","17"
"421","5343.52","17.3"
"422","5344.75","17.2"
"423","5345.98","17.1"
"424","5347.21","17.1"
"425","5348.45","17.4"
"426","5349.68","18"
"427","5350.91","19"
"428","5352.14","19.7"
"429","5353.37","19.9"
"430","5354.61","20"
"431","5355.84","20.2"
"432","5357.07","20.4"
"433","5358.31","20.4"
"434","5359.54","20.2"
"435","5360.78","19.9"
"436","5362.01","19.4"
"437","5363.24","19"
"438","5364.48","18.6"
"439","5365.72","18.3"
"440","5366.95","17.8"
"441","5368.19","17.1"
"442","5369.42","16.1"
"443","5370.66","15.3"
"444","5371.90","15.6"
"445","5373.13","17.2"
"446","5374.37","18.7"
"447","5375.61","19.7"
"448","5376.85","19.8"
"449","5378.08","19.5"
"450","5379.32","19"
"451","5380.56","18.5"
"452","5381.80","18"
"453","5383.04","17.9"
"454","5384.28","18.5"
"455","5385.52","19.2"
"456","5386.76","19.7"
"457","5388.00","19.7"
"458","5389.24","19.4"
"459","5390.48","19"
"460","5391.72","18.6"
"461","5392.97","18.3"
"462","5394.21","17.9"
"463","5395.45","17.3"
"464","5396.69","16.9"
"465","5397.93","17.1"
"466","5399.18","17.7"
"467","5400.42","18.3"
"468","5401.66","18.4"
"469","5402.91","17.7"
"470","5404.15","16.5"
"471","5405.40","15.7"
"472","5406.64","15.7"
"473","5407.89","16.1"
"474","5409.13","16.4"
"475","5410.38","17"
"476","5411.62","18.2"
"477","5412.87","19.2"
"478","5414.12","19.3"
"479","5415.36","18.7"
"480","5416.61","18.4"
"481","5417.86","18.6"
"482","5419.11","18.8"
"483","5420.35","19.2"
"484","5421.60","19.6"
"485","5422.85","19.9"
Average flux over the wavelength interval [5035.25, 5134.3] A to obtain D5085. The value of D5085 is 12.2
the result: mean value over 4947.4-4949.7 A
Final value 16.6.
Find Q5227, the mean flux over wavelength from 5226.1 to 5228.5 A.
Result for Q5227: 14.6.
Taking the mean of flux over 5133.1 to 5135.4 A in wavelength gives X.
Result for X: 13.1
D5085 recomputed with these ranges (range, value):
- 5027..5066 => 13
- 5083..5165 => 11.9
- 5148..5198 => 10.9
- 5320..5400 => 17.9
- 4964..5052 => 13.4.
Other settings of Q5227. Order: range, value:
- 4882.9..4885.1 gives 15.1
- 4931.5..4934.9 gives 16.1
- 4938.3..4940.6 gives 13.4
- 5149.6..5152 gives 10.5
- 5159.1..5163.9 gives 13.8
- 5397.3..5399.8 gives 17.4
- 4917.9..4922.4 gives 12.9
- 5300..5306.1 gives 17.6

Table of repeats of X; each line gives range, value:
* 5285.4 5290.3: 18.4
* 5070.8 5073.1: 12.3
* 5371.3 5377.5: 18.2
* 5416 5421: 18.8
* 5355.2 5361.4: 20.2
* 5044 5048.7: 13.4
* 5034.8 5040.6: 12.5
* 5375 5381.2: 19.3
